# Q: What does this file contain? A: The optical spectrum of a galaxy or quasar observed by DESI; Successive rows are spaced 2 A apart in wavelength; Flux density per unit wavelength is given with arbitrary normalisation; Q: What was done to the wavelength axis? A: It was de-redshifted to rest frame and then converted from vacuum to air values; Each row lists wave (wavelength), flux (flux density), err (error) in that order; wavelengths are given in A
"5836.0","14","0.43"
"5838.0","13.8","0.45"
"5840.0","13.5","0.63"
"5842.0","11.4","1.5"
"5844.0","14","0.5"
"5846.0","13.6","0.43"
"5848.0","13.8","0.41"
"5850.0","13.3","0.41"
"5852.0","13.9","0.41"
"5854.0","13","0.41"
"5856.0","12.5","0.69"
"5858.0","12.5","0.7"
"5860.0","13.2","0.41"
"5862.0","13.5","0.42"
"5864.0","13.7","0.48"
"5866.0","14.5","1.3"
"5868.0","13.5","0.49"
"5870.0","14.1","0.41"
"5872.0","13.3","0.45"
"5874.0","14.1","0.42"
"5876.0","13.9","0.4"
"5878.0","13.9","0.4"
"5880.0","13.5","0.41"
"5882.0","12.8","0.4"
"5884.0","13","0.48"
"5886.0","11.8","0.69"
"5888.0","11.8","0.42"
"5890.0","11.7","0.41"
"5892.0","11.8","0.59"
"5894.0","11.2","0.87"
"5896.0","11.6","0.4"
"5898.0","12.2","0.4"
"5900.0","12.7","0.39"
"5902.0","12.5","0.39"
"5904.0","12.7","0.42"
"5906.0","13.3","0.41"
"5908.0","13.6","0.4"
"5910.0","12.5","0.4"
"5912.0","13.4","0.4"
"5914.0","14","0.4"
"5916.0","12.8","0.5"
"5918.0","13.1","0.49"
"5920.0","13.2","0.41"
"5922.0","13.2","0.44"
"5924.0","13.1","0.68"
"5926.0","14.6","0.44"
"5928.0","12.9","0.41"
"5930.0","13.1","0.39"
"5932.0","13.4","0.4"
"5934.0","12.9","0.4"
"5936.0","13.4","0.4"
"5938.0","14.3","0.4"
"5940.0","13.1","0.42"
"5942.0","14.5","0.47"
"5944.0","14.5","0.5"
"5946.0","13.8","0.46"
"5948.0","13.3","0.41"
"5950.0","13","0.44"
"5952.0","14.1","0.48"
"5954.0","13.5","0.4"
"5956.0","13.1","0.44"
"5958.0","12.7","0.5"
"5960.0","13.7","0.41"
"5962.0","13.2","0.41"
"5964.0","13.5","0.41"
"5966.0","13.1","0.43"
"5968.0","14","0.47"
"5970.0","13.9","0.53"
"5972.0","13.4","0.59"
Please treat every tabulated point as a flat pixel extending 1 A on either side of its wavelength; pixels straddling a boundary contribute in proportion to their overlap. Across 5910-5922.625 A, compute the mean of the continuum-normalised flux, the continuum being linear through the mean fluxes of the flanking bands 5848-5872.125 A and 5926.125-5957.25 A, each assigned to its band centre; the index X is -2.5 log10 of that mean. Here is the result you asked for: 0.02 mag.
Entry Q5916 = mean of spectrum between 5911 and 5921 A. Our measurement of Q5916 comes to 13.3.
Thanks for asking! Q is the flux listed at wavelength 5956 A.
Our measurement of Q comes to 13.1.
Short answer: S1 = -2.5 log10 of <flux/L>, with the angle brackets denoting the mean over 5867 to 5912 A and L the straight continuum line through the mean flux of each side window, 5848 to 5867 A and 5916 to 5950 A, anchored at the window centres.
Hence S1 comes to 0.05 mag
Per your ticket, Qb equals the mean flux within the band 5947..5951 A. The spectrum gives 13.2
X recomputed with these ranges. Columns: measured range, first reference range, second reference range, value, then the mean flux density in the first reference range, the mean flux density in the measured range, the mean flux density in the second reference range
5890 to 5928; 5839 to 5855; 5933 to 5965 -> 0.051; 13.3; 12.8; 13.5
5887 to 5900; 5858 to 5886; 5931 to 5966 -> 0.148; 13.5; 11.8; 13.5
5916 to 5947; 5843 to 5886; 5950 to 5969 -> -0.007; 13.5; 13.5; 13.4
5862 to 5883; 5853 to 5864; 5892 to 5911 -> -0.073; 13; 13.7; 12.4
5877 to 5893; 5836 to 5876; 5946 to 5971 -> 0.076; 13.5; 12.5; 13.4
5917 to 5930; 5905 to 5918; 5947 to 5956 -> -0.002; 13.3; 13.3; 13.4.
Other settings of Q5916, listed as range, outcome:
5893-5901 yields 11.9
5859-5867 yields 13.7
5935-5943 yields 13.8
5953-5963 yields 13.2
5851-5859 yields 13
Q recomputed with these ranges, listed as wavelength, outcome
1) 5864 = 13.7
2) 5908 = 13.6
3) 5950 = 13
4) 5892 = 11.8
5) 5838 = 13.8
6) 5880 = 13.5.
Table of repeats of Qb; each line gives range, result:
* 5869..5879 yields 13.9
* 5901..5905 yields 12.6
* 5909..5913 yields 12.9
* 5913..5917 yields 13.4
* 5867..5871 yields 13.8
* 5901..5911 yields 12.9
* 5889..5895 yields 11.6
